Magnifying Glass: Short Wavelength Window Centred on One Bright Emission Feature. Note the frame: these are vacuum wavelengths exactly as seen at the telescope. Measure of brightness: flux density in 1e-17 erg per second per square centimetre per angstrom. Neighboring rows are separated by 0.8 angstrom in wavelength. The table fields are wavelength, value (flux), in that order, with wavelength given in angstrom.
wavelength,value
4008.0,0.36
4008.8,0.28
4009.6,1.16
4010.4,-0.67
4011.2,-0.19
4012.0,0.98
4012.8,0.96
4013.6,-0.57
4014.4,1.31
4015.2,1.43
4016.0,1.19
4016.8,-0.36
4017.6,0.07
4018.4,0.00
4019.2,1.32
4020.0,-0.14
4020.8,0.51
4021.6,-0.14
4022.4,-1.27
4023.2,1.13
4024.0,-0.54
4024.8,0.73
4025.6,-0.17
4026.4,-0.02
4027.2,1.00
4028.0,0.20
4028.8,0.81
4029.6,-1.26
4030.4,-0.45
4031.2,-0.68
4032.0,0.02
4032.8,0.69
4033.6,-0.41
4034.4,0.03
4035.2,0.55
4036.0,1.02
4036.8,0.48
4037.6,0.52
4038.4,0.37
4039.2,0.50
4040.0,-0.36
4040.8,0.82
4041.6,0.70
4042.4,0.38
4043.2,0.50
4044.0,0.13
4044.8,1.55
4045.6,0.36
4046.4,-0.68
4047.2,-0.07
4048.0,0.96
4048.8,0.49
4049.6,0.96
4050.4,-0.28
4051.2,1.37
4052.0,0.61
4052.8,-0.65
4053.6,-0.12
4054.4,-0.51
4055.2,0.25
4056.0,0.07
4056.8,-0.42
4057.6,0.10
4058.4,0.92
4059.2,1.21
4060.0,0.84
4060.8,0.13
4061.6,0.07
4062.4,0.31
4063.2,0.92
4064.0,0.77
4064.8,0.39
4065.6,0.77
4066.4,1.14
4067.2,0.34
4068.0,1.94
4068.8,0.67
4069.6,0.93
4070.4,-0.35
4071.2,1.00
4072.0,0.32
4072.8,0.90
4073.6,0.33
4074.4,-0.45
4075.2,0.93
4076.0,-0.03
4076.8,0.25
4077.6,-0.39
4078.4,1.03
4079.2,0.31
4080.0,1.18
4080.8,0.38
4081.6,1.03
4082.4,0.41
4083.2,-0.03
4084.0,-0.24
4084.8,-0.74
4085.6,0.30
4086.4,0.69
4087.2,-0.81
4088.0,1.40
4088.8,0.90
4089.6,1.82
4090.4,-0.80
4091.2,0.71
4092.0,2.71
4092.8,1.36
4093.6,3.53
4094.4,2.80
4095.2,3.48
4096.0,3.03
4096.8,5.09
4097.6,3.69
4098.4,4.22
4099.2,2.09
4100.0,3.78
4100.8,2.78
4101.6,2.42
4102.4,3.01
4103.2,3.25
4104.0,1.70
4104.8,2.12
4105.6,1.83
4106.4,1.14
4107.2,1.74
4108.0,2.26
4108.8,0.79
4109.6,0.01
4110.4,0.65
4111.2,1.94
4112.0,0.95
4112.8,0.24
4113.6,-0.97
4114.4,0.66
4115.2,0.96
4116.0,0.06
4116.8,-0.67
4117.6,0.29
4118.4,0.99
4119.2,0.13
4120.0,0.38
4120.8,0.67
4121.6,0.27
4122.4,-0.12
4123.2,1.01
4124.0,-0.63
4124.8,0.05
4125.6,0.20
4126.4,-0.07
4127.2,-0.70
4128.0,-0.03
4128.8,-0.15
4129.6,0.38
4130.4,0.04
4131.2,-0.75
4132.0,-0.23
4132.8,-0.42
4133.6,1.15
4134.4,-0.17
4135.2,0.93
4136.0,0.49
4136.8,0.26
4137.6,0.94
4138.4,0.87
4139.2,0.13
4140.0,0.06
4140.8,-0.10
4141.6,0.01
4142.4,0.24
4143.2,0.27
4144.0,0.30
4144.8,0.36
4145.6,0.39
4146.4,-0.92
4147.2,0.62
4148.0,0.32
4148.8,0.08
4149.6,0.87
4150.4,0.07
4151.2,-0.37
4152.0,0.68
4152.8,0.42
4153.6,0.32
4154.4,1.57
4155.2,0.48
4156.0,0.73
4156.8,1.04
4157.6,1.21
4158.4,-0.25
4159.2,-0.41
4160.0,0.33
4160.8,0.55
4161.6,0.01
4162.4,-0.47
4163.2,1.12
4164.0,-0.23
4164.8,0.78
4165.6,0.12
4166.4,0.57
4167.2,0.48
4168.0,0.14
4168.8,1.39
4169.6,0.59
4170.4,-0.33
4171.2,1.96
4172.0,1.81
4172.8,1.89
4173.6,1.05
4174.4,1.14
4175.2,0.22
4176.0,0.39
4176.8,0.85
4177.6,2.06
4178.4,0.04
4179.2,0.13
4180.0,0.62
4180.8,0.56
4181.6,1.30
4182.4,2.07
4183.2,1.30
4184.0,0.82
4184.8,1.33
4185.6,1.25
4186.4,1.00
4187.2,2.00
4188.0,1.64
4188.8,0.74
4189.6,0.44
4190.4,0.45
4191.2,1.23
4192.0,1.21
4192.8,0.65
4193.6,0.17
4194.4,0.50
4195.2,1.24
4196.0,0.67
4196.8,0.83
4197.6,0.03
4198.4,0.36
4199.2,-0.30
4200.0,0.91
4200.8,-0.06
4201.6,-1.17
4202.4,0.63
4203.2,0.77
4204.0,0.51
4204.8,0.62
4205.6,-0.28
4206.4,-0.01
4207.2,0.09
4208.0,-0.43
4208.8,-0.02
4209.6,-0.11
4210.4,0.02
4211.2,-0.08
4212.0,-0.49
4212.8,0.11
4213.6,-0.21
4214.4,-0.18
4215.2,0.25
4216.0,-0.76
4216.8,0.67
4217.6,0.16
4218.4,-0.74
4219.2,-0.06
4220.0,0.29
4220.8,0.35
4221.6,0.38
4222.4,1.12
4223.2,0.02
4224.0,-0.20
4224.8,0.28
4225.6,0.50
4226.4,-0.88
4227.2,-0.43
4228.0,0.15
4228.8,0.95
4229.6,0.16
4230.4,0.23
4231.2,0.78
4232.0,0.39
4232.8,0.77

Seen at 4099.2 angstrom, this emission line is Ly-alpha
